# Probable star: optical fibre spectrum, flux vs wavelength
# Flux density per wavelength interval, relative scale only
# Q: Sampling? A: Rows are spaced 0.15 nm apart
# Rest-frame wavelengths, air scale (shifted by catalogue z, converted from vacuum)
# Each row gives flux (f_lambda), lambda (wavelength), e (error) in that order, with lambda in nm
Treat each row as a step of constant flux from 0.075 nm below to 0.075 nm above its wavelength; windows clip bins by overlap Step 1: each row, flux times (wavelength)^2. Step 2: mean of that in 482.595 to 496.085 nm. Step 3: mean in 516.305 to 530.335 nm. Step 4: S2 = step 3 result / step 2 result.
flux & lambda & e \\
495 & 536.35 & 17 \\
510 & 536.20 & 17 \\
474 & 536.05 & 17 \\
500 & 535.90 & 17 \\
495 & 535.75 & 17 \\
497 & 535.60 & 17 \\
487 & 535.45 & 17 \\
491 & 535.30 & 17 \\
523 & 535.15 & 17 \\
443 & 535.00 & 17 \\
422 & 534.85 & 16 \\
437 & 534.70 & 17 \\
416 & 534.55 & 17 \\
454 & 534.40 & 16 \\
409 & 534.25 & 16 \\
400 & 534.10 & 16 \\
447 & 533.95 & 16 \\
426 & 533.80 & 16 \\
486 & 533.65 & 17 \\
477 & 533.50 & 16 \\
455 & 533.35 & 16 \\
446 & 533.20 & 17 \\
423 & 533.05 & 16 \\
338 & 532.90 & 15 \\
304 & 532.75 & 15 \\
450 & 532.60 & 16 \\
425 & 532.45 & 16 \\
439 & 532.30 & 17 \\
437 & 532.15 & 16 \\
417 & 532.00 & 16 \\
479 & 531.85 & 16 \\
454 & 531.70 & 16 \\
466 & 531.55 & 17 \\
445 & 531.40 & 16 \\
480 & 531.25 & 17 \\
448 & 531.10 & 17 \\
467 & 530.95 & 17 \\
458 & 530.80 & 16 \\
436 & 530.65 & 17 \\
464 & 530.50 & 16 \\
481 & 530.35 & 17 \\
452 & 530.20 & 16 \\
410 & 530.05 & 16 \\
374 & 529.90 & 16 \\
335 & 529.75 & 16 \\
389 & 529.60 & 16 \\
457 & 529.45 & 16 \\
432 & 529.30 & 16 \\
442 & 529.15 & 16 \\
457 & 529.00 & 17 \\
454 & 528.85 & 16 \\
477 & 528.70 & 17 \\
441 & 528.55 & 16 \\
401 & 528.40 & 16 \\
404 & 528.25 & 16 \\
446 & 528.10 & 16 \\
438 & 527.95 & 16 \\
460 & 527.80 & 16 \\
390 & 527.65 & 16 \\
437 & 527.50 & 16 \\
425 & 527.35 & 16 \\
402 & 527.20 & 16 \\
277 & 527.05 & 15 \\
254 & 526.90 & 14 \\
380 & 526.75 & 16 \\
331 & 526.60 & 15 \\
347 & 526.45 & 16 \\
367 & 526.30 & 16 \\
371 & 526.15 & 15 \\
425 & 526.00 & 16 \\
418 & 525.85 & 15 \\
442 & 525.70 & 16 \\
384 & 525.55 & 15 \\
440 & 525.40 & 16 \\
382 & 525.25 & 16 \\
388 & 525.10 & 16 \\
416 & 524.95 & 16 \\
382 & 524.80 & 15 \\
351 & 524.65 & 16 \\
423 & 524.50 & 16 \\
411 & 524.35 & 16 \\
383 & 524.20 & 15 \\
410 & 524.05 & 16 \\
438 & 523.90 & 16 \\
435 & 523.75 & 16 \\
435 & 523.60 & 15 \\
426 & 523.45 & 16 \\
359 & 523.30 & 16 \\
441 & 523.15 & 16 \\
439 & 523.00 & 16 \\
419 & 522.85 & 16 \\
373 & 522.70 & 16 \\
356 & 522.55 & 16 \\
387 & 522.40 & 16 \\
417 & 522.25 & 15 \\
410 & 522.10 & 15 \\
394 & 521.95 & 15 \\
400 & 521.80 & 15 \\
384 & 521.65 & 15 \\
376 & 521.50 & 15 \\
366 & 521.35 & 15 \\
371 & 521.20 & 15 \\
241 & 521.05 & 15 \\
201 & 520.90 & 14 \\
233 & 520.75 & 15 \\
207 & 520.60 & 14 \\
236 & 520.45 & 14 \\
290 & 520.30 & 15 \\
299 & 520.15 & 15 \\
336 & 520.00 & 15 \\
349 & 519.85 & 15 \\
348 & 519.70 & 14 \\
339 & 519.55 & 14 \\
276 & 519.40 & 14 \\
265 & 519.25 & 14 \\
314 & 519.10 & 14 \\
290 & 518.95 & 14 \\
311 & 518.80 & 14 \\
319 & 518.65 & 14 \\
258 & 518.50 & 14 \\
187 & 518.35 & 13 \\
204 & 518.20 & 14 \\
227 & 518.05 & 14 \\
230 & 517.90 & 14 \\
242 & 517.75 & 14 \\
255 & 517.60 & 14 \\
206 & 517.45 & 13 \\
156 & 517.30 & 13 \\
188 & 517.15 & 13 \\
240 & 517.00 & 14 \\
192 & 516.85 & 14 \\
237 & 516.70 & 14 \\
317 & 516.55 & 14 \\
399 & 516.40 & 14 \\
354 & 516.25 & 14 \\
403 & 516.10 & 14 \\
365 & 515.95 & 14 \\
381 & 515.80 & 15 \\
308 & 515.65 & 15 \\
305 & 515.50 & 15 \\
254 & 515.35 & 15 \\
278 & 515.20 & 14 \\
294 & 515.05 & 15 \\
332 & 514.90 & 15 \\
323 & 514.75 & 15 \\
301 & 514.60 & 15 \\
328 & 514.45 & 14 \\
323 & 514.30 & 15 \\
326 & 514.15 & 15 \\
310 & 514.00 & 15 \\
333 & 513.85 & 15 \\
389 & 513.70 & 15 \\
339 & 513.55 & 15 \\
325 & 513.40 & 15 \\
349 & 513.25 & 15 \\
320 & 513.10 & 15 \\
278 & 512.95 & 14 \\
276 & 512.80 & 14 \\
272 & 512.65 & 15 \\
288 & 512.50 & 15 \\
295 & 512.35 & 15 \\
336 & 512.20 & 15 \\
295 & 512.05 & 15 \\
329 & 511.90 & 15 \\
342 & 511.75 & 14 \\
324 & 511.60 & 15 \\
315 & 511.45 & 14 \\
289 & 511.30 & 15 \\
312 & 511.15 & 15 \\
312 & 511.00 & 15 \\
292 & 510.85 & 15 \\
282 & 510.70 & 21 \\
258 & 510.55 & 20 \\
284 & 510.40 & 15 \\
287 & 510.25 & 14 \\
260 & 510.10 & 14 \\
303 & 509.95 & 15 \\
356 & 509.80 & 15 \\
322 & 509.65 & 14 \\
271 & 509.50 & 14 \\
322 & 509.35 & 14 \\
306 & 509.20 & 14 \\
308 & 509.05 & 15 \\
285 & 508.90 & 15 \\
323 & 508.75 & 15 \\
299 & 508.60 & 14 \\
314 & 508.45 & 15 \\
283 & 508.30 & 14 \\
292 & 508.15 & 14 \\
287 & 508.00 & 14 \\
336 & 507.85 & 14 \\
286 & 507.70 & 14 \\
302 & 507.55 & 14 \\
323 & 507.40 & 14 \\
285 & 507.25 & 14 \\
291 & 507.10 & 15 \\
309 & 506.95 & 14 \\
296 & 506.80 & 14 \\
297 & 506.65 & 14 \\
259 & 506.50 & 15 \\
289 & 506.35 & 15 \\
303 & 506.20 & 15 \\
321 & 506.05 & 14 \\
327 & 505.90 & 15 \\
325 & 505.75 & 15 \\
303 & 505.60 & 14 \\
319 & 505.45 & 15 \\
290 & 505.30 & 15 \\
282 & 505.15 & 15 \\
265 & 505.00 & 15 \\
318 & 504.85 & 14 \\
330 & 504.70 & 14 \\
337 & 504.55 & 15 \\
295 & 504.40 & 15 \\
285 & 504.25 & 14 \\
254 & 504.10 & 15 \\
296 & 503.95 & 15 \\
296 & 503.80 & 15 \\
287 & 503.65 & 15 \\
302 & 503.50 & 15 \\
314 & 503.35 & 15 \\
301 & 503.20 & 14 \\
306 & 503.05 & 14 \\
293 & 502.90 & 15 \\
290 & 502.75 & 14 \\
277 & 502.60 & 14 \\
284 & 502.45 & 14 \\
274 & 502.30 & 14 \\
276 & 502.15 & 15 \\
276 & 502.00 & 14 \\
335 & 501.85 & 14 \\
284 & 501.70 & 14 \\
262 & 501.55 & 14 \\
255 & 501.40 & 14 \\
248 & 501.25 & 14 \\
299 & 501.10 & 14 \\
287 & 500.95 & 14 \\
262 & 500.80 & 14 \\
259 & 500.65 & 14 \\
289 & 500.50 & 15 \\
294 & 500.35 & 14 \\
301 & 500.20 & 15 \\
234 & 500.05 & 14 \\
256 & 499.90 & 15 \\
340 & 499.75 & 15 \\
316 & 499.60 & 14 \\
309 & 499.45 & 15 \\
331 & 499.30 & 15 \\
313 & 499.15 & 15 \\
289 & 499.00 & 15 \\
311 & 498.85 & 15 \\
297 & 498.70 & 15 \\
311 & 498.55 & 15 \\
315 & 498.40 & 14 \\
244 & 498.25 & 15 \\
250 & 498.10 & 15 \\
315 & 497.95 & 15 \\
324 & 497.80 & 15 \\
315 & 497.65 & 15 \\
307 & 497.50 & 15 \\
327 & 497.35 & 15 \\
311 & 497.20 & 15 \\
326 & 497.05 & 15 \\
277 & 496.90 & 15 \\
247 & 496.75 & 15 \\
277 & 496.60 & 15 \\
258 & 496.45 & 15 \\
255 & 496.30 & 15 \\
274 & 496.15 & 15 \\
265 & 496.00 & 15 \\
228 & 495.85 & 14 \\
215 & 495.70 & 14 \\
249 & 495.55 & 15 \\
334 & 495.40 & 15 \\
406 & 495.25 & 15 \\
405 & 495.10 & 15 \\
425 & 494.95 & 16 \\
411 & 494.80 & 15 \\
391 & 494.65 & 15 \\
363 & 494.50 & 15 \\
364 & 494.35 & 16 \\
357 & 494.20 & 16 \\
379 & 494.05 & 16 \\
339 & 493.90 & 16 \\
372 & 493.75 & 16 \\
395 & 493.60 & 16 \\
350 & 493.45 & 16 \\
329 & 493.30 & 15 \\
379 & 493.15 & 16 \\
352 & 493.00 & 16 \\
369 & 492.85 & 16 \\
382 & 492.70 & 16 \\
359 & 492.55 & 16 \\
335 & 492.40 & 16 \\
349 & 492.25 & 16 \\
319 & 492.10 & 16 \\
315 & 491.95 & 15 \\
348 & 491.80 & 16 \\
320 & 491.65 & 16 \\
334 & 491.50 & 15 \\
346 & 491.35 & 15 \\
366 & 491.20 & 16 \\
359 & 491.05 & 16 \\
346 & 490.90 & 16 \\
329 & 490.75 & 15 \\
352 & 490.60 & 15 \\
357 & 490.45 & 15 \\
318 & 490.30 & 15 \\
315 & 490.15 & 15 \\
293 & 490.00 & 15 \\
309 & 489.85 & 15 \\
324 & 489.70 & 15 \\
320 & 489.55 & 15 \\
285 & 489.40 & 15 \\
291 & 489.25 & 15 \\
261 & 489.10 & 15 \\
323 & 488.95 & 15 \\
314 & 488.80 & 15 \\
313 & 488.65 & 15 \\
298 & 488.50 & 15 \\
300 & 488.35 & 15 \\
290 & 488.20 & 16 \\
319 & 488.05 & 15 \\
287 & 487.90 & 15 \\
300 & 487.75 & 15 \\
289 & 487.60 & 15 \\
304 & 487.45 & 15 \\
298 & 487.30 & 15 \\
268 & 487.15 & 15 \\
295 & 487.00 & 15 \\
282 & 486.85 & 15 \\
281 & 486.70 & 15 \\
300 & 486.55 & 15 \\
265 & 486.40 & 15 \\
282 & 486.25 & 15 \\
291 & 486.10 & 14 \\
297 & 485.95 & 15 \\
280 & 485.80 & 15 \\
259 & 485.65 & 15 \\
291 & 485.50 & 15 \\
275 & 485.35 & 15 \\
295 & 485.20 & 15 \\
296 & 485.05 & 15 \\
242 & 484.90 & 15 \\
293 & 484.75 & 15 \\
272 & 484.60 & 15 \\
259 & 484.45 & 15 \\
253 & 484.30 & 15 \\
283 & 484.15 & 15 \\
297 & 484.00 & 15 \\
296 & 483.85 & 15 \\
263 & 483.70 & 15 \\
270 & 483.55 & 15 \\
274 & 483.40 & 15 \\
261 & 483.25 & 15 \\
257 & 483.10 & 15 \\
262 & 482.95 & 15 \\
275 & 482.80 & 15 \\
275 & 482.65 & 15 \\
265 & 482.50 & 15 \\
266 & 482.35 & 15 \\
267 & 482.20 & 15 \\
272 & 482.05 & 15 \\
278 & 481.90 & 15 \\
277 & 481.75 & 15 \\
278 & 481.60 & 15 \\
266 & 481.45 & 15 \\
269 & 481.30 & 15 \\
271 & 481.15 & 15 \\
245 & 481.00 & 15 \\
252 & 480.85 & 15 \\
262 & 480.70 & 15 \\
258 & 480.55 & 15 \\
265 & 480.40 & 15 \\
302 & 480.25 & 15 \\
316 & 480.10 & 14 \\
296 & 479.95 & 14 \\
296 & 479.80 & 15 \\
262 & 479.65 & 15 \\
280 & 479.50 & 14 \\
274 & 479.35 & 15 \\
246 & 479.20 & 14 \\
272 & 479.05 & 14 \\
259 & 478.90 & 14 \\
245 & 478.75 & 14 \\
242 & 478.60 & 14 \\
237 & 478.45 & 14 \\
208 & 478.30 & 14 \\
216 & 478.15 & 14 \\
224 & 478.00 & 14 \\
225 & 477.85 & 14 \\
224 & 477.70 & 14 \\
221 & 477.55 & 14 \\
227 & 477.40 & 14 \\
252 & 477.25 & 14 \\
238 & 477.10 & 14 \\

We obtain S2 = 1.30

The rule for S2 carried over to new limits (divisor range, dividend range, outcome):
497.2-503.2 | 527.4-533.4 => 1.67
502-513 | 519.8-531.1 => 1.40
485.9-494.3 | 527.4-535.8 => 1.60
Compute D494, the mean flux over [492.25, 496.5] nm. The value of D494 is 341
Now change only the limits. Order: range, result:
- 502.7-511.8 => 301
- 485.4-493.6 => 316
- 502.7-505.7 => 298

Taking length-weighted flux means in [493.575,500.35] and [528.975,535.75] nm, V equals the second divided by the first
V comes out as 1.40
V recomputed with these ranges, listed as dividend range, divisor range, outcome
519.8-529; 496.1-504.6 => 1.31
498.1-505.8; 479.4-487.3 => 1.06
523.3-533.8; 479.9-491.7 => 1.44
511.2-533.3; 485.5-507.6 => 1.16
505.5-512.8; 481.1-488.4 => 1.08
